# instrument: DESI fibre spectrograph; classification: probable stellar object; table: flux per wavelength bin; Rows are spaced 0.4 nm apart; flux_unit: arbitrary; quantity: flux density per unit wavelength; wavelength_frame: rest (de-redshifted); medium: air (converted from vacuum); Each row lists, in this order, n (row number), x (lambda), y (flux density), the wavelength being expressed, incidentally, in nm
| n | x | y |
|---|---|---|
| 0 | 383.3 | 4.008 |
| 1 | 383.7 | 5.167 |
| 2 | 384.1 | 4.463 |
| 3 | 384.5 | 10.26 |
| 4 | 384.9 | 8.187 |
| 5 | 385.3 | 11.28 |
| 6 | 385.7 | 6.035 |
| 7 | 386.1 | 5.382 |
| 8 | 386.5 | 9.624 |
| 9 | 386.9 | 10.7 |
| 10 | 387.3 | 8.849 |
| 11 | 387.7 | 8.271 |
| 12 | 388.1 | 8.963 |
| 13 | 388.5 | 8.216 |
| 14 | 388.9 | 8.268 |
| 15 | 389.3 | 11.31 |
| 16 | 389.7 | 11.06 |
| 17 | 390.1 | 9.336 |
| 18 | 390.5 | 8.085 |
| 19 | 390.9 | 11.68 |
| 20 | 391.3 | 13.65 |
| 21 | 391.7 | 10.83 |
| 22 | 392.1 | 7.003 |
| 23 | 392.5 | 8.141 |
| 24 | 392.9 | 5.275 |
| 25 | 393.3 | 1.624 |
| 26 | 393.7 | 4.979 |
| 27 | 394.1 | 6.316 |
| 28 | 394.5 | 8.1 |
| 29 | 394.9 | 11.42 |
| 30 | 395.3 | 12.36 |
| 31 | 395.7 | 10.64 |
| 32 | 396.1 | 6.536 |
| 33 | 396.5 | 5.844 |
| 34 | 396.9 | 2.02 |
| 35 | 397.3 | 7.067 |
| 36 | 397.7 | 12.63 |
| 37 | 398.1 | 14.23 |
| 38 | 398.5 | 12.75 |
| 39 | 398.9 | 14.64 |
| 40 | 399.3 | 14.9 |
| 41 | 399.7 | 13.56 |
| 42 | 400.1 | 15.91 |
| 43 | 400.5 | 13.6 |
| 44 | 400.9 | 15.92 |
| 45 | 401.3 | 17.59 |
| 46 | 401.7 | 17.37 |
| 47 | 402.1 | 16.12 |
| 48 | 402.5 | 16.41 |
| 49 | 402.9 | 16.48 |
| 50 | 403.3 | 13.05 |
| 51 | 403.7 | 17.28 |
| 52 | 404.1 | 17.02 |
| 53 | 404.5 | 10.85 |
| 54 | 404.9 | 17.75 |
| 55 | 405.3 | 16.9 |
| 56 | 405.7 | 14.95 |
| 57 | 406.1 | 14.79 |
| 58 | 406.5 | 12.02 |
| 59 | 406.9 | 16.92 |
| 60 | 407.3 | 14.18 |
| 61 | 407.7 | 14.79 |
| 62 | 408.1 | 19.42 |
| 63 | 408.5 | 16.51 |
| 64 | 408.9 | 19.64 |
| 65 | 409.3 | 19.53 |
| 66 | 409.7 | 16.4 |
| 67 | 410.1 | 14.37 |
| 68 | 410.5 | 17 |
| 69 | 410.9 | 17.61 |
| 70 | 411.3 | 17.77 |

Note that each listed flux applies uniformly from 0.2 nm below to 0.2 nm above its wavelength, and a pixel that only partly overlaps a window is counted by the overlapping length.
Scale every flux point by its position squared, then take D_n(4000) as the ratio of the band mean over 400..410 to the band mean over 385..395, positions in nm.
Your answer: 2.03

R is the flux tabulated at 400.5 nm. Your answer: 13.6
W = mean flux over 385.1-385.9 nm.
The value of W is 8.66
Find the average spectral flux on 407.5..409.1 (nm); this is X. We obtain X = 17.6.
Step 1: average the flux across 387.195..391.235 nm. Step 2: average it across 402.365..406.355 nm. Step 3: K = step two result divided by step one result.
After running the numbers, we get 1.62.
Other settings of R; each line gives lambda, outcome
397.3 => 7.067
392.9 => 5.275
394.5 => 8.1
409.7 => 16.4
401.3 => 17.59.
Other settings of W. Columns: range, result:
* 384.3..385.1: 9.22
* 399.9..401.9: 16.1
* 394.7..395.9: 11.5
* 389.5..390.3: 10.2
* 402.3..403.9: 15.8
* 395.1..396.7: 8.85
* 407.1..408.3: 16.1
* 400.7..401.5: 16.8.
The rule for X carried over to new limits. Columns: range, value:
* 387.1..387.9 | 8.56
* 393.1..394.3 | 4.31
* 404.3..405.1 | 14.3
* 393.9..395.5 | 9.55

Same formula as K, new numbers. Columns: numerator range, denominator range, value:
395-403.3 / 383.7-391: 1.47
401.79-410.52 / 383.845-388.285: 1.92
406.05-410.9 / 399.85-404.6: 1.04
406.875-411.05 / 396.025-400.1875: 1.55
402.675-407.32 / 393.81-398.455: 1.71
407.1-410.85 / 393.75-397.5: 2.20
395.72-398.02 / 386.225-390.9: 0.80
